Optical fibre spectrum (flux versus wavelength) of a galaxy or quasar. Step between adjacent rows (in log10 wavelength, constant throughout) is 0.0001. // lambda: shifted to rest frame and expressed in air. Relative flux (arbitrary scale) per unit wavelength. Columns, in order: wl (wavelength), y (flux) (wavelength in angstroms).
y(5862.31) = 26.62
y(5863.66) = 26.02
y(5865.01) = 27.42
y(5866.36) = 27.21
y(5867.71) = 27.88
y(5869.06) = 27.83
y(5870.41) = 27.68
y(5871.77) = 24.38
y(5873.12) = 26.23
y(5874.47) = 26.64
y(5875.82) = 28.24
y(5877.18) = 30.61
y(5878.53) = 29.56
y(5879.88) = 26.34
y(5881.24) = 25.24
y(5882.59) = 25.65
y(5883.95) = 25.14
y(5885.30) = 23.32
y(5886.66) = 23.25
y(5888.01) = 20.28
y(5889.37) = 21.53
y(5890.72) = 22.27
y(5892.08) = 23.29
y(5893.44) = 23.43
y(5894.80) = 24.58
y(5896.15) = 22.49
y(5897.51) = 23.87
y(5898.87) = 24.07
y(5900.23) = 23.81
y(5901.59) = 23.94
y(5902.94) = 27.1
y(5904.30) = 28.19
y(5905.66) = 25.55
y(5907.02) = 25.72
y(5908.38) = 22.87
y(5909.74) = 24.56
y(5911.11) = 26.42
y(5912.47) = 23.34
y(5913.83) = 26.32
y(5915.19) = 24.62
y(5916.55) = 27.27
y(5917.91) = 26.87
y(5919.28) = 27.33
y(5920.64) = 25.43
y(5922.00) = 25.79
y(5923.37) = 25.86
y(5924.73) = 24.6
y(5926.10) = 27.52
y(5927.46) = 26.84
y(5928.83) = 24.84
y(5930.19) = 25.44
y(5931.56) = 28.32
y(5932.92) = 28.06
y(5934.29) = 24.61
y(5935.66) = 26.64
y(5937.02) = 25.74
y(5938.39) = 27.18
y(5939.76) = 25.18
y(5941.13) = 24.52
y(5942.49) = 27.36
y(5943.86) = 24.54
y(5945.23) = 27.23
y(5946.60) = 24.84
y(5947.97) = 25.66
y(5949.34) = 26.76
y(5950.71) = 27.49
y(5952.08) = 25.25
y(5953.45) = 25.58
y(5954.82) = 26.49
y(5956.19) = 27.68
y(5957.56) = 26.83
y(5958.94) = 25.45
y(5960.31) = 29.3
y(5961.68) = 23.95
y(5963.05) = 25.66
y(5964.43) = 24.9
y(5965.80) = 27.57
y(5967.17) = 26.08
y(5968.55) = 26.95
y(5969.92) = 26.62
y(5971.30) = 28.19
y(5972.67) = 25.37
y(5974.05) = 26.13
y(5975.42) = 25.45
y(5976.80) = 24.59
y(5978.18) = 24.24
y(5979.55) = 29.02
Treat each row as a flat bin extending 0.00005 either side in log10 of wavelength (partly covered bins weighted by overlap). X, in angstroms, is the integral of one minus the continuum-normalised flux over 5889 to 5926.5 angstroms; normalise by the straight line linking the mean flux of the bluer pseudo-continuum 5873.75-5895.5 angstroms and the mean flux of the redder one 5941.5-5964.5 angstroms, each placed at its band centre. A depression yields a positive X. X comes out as 0.62 angstroms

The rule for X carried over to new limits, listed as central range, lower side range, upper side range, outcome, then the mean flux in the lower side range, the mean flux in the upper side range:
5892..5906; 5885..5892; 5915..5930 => -0.7 angstroms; 22.2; 26.1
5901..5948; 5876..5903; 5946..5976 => -1.0 angstroms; 24.5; 26.3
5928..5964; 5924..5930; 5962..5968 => -0.3 angstroms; 25.9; 25.9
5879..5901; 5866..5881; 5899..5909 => 2.1 angstroms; 27.4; 25.3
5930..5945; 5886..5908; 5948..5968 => -0.4 angstroms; 24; 26.3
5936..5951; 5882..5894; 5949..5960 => 0.0 angstroms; 23.1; 26.5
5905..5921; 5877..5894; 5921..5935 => 0.0 angstroms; 24.4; 26.2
